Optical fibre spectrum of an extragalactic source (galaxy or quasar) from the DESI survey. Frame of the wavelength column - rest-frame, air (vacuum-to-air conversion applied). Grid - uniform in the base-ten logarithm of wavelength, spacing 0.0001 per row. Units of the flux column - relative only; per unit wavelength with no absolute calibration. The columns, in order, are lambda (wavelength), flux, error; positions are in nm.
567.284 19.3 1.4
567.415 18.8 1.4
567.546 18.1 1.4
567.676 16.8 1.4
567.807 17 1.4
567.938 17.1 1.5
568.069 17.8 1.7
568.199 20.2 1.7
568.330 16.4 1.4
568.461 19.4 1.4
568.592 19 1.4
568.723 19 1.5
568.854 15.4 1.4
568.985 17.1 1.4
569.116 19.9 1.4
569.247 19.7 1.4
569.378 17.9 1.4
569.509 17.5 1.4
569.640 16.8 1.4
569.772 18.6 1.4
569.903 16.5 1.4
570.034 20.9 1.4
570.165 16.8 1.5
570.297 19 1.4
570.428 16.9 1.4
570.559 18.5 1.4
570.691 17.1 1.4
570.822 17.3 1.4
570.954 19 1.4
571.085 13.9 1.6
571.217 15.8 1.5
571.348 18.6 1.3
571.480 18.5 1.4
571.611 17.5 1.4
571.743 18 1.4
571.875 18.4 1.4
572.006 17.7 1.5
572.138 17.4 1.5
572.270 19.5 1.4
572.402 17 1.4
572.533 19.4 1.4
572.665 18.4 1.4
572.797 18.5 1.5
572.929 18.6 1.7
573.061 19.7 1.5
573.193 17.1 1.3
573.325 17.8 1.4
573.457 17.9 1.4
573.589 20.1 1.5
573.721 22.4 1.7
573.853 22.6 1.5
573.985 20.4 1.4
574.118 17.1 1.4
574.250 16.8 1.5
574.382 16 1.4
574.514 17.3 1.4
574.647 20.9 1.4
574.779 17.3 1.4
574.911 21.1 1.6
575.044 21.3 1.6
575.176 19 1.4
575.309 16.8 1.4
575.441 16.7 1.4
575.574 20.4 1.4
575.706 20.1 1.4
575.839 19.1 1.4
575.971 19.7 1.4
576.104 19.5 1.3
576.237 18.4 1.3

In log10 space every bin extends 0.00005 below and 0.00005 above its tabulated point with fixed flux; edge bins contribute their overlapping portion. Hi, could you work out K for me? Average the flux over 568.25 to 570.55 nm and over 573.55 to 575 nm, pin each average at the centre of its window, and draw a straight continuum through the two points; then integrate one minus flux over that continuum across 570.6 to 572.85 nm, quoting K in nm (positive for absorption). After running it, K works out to 0.11 nm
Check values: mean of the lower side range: 18.1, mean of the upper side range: 19.3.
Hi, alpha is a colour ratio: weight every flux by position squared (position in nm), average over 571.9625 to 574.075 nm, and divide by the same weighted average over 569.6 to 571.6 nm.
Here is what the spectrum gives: 1.09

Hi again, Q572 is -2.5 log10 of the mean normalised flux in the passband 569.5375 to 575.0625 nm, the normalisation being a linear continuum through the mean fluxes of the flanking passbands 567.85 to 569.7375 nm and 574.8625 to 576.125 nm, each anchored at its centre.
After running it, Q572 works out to 0.03 mag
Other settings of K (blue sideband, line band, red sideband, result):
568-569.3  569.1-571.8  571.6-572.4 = 0.06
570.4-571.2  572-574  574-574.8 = -0.18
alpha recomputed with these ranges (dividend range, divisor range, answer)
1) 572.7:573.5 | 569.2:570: 1.03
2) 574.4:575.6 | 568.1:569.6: 1.05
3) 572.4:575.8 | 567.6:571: 1.07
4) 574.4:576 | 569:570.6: 1.07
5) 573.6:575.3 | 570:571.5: 1.11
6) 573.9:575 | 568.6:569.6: 1.04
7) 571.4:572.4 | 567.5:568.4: 1.04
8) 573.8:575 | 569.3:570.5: 1.07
